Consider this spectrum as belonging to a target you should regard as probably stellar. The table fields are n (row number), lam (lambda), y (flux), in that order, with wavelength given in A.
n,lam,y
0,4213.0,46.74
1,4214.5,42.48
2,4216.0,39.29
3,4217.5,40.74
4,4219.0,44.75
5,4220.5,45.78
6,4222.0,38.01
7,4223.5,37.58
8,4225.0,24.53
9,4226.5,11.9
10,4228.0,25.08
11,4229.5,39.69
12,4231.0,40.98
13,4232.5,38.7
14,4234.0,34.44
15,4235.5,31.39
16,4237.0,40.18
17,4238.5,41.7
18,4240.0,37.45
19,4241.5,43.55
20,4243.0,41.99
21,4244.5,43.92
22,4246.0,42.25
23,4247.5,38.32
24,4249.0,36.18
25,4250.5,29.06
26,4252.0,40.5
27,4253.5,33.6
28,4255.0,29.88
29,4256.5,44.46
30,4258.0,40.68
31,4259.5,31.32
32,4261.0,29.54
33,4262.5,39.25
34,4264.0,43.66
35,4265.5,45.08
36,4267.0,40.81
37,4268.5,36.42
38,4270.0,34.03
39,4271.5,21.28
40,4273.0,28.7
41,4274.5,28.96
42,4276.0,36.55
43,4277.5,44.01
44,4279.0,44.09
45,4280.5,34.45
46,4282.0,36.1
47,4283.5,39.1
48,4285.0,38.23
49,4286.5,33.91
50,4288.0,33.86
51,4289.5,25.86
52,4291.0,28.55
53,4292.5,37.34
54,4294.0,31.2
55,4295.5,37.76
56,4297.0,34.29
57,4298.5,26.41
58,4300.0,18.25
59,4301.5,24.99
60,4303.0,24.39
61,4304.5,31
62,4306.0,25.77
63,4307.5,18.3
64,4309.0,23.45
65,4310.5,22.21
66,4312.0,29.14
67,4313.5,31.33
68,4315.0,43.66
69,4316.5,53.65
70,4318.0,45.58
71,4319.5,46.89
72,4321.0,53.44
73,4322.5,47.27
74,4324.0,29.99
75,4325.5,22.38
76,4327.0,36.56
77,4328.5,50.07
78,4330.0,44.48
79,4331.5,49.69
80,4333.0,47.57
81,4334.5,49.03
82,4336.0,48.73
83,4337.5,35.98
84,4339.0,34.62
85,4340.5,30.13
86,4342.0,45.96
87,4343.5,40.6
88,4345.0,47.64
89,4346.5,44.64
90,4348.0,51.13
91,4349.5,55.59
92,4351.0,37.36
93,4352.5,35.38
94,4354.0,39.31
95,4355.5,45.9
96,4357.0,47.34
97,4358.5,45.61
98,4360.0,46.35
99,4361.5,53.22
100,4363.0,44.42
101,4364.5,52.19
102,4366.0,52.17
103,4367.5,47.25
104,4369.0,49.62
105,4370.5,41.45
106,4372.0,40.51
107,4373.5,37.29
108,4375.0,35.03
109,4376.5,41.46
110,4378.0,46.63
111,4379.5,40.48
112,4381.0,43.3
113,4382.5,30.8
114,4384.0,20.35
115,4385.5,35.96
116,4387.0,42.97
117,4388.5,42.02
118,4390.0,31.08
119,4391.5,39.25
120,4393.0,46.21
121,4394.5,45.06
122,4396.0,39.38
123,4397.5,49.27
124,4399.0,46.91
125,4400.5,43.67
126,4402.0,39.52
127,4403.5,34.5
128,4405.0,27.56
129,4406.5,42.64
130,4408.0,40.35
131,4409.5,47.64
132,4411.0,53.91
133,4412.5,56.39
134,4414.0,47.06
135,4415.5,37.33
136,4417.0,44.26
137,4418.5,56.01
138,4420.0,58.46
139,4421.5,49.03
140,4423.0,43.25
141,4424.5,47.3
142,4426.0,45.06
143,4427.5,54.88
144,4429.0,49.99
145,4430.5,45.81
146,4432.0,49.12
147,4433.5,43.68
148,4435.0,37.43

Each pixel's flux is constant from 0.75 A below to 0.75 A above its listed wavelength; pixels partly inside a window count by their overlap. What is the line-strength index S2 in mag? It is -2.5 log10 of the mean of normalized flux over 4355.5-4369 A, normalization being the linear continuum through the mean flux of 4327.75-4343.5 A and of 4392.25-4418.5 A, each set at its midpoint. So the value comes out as -0.113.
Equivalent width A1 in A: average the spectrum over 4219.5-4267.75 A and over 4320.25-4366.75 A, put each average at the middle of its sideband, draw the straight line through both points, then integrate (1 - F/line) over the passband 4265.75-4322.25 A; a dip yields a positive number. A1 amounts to 9.30 A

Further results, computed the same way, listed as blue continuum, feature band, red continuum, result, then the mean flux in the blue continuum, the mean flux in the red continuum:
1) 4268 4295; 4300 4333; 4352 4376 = 2.54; 34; 44.6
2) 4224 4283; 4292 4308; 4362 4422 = 4.25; 36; 43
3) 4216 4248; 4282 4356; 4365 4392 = 3.18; 37.3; 40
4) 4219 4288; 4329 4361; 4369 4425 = -3.08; 36.4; 42.4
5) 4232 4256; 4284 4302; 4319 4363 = 4.23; 37.8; 43.5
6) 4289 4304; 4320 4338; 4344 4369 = -2.13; 29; 46.6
